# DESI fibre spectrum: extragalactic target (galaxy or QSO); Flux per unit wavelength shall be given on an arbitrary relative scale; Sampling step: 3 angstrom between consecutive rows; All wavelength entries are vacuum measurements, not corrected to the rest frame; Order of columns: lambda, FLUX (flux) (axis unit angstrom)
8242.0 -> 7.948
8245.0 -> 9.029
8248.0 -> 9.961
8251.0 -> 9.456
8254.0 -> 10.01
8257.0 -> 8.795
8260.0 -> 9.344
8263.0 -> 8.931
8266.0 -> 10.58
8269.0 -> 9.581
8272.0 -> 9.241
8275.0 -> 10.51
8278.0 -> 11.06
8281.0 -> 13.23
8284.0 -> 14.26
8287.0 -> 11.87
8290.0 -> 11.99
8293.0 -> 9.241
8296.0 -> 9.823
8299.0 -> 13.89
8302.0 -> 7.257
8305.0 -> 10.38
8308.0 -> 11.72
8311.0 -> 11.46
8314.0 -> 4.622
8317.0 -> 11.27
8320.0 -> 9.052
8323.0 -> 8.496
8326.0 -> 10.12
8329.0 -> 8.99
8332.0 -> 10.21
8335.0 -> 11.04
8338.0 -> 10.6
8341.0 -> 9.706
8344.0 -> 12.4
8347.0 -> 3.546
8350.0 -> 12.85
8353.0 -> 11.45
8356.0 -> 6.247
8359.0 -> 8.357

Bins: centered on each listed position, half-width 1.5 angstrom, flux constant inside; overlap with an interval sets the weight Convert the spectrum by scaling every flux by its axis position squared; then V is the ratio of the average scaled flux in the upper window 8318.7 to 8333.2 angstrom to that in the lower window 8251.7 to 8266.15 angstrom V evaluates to 1.01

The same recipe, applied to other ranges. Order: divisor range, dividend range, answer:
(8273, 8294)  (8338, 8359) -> 0.81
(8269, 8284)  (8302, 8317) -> 0.85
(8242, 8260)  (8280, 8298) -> 1.27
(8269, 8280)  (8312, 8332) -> 0.88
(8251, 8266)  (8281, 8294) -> 1.29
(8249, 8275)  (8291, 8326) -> 1.04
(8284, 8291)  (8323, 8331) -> 0.76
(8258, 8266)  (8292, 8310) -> 1.12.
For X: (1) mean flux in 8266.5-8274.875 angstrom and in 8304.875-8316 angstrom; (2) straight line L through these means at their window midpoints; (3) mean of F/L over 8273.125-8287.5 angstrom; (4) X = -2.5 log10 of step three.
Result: -0.25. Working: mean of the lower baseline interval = 9.73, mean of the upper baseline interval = 9.52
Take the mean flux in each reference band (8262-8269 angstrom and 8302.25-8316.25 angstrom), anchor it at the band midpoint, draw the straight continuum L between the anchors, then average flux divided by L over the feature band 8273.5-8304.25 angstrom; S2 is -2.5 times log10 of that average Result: -0.18 mag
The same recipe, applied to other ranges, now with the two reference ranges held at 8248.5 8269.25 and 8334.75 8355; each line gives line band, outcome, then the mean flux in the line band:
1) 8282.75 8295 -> -0.20 mag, 11.7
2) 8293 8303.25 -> -0.05 mag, 10.2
